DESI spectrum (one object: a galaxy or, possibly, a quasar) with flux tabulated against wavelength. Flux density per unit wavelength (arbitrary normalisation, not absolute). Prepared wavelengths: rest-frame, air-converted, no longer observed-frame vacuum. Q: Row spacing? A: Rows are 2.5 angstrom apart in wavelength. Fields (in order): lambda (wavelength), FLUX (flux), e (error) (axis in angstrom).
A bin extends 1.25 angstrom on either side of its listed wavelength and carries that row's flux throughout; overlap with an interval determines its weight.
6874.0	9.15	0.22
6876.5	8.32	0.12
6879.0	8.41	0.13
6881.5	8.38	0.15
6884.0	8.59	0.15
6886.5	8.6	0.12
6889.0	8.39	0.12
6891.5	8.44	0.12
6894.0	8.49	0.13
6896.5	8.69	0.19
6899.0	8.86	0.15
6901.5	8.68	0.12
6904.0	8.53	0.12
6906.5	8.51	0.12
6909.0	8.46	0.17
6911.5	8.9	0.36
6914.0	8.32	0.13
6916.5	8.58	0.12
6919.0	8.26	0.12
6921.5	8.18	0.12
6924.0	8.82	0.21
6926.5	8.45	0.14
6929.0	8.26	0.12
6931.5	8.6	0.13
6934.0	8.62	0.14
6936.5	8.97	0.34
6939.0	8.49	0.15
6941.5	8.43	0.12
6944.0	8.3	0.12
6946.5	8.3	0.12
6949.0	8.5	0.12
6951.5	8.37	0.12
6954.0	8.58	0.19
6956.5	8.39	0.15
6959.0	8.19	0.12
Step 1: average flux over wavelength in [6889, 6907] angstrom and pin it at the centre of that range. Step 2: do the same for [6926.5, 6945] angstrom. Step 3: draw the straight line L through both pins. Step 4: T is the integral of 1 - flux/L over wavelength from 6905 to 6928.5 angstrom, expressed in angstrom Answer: 0.2 angstrom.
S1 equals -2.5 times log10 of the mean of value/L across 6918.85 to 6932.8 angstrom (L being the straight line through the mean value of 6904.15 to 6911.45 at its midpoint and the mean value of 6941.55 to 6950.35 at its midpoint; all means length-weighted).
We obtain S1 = 0.00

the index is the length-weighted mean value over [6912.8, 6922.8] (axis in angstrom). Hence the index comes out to 8.34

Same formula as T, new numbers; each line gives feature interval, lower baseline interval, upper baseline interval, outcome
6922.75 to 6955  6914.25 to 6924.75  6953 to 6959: -0.3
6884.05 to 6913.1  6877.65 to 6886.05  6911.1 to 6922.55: -0.5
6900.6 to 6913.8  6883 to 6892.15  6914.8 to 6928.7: -0.2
